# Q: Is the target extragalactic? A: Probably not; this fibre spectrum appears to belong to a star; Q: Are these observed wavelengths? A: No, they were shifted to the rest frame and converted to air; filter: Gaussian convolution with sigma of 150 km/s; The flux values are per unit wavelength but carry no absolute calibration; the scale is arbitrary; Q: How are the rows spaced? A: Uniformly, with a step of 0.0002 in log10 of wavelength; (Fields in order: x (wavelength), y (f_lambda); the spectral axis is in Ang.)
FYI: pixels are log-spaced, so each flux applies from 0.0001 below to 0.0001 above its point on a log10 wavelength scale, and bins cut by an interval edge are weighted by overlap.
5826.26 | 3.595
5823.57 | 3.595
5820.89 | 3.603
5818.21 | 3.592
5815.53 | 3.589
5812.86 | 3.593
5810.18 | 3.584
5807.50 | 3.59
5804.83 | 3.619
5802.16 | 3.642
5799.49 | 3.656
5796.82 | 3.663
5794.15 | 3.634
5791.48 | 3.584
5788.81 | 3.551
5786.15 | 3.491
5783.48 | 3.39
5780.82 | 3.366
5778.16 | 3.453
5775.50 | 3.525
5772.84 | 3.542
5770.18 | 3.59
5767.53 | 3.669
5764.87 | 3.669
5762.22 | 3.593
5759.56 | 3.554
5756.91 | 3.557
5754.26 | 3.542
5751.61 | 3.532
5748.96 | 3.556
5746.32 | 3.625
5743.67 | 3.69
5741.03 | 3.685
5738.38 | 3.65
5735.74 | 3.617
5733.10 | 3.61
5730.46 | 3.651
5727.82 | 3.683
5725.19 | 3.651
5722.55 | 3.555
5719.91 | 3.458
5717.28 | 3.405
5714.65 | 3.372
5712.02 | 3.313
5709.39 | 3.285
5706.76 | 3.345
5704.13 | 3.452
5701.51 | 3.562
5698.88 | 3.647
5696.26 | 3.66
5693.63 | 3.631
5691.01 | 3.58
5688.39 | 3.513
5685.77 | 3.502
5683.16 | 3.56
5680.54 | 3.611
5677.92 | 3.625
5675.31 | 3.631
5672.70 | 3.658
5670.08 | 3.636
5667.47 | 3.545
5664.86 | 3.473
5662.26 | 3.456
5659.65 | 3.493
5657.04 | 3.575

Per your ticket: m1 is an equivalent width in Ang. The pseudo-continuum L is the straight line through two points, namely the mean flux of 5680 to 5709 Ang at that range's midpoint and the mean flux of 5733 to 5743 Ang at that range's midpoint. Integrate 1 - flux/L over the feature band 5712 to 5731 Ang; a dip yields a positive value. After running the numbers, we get 0.5 Ang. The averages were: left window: 3.54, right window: 3.65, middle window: 3.52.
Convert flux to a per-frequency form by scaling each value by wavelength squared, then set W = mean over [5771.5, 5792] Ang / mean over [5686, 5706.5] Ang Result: 1.0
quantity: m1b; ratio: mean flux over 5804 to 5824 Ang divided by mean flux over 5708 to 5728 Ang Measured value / 1.04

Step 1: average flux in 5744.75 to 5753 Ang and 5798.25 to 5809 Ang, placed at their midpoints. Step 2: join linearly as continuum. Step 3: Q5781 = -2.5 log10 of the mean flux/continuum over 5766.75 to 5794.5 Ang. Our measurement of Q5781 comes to 0.026 mag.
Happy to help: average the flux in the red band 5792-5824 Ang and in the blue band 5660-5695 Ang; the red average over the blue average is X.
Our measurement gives 1.01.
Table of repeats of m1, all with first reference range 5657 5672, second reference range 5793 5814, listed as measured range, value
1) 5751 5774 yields 0.06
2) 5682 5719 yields 0.69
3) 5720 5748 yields -0.44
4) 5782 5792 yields 0.32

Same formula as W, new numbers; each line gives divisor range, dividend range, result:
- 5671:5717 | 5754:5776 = 1.04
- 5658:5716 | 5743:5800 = 1.04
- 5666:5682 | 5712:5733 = 0.99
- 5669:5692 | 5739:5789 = 1.02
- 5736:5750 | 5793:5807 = 1.02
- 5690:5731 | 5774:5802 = 1.03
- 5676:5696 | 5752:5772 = 1.03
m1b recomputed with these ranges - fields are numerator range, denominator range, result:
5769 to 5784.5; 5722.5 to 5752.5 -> 0.96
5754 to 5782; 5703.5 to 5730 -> 1.03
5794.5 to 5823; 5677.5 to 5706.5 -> 1.01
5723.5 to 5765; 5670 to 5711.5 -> 1.02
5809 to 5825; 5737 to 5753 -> 0.99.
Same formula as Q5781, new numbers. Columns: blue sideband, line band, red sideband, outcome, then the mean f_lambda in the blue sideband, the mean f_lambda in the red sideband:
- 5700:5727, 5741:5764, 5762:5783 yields -0.02 mag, 3.45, 3.54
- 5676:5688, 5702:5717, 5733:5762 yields 0.07 mag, 3.57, 3.6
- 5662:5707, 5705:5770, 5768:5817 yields 0.00 mag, 3.57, 3.56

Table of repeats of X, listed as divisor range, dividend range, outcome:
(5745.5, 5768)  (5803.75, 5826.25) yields 1.00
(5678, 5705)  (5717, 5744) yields 1.01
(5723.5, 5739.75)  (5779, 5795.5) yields 0.96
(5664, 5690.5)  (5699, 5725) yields 0.96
